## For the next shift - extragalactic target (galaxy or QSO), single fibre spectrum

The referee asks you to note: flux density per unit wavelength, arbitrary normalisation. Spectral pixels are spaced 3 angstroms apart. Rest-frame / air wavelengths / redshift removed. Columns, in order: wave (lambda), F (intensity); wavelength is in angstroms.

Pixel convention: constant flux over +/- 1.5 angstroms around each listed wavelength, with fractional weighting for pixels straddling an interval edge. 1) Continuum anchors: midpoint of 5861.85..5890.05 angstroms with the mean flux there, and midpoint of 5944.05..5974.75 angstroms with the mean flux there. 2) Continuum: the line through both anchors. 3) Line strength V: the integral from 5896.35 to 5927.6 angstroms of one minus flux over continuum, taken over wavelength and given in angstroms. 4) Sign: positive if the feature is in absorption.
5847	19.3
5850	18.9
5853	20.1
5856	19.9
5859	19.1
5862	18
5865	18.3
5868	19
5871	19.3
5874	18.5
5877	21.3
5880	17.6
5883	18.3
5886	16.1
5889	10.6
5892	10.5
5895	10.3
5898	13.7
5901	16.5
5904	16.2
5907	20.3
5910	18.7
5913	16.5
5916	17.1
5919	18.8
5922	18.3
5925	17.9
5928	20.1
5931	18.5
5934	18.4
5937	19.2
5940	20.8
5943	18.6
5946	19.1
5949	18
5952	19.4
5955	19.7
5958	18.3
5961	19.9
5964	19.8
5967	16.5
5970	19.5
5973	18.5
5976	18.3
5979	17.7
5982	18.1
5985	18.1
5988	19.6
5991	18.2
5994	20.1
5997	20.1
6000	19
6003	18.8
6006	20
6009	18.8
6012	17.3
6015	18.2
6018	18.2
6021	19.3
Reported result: 1.37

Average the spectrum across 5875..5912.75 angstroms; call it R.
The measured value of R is 15.9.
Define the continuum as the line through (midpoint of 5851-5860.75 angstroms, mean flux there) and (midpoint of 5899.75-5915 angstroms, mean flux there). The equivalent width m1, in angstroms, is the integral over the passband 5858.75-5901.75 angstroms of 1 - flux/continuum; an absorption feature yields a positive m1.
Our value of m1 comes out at 5.4 angstroms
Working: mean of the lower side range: 19.6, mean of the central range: 16.4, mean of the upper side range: 17.6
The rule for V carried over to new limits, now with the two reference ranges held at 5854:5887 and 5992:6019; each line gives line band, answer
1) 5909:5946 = 0.4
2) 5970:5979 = 0.2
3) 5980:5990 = 0.2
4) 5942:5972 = 0.0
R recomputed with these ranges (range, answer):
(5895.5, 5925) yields 17.1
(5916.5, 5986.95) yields 18.7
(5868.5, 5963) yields 17.7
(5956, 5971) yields 18.8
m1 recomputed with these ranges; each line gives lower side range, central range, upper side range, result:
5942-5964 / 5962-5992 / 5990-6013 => 1.0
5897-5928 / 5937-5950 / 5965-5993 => -0.9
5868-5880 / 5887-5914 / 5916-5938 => 5.9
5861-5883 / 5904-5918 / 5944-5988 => 0.6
